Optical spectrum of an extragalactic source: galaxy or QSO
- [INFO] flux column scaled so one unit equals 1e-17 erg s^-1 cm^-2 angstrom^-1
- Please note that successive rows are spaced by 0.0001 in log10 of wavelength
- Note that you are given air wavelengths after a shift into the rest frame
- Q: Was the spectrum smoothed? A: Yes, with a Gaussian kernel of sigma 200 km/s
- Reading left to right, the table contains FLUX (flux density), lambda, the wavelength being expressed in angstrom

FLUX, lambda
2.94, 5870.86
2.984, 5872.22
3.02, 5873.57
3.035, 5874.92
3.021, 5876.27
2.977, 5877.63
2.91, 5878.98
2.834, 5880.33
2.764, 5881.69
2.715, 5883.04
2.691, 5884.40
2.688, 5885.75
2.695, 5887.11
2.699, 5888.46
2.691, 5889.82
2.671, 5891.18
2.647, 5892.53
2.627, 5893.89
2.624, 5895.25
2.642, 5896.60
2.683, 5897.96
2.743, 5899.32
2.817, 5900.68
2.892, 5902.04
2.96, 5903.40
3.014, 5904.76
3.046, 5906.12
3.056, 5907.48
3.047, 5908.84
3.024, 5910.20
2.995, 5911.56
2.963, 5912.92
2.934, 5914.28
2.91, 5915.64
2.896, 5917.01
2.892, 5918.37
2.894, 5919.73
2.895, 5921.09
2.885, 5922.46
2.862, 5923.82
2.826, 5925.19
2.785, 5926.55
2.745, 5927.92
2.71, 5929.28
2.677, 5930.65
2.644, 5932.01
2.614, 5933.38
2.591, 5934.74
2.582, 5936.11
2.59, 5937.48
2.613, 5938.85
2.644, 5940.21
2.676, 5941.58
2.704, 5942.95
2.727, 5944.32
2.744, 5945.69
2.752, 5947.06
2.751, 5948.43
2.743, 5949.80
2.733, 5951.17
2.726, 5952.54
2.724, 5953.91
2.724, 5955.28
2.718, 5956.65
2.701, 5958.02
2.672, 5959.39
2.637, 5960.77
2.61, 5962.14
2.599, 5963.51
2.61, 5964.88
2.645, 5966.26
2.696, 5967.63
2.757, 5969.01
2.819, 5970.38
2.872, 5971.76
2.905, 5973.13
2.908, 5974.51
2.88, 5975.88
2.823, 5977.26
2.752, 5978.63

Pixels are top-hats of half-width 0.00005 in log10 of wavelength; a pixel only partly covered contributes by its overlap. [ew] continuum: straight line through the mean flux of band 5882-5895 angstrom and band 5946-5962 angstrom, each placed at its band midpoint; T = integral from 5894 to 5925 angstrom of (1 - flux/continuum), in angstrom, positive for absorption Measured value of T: -2.3 angstrom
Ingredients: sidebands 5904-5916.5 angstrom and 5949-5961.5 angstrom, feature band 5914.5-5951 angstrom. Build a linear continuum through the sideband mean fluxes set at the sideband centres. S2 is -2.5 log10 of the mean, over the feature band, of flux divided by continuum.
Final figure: 0.042 mag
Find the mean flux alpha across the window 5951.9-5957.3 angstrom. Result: 2.72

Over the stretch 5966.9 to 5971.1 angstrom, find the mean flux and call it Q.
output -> 2.76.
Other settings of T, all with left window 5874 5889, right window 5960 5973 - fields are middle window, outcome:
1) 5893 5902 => 0.3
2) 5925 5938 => 0.4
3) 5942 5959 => 0.0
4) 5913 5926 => -0.6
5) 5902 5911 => -0.7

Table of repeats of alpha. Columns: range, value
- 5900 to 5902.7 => 2.85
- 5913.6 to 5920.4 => 2.91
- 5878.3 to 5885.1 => 2.78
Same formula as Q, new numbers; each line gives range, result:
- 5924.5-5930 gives 2.76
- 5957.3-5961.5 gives 2.67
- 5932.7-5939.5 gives 2.6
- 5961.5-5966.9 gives 2.62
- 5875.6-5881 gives 2.94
